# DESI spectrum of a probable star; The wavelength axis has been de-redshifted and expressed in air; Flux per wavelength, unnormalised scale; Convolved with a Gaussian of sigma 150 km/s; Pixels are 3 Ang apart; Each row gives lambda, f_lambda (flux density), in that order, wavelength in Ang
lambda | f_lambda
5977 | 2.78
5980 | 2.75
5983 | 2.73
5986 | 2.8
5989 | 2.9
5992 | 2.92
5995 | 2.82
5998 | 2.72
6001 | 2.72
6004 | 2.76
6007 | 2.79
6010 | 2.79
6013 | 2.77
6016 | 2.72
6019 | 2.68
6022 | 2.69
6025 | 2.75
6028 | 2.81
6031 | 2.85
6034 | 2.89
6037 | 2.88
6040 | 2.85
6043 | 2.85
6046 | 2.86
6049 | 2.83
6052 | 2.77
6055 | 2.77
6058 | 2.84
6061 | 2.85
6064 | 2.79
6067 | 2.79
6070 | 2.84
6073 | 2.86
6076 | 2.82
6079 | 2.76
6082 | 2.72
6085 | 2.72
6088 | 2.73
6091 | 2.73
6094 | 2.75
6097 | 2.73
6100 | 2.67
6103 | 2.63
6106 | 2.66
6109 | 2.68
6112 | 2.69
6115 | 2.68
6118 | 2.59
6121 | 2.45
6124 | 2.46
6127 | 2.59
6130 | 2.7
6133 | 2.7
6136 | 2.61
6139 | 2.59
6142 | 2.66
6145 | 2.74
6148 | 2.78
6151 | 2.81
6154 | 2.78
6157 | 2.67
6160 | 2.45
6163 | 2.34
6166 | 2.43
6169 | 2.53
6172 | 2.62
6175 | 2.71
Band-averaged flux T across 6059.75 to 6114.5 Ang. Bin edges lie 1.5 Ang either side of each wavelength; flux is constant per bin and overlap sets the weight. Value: 2.74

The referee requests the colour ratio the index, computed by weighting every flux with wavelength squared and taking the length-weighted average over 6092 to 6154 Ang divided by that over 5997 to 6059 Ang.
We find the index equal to 0.98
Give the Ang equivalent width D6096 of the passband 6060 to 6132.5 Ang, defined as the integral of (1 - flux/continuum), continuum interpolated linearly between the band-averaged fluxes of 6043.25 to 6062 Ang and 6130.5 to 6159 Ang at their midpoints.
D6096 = 1.6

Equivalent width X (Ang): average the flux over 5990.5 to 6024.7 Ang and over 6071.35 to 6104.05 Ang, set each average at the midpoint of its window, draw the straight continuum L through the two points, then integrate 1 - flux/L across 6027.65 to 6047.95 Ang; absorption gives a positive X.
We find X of -0.8 Ang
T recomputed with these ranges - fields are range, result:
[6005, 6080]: 2.8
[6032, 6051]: 2.86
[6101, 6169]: 2.62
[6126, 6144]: 2.65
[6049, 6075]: 2.81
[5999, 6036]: 2.77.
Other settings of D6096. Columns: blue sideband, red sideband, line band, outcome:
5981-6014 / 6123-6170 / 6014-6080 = -1.8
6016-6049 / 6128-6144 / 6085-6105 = 0.1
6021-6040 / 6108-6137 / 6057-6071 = -0.4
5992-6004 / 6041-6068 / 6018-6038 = 0.0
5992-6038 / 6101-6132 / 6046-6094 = -1.8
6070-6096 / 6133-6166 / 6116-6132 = 0.7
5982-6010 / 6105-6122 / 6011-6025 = 0.2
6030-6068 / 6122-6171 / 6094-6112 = 0.2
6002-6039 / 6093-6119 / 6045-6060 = -0.4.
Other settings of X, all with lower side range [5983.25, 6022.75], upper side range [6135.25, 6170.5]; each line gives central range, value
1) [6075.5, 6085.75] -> -0.2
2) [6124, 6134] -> 0.0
